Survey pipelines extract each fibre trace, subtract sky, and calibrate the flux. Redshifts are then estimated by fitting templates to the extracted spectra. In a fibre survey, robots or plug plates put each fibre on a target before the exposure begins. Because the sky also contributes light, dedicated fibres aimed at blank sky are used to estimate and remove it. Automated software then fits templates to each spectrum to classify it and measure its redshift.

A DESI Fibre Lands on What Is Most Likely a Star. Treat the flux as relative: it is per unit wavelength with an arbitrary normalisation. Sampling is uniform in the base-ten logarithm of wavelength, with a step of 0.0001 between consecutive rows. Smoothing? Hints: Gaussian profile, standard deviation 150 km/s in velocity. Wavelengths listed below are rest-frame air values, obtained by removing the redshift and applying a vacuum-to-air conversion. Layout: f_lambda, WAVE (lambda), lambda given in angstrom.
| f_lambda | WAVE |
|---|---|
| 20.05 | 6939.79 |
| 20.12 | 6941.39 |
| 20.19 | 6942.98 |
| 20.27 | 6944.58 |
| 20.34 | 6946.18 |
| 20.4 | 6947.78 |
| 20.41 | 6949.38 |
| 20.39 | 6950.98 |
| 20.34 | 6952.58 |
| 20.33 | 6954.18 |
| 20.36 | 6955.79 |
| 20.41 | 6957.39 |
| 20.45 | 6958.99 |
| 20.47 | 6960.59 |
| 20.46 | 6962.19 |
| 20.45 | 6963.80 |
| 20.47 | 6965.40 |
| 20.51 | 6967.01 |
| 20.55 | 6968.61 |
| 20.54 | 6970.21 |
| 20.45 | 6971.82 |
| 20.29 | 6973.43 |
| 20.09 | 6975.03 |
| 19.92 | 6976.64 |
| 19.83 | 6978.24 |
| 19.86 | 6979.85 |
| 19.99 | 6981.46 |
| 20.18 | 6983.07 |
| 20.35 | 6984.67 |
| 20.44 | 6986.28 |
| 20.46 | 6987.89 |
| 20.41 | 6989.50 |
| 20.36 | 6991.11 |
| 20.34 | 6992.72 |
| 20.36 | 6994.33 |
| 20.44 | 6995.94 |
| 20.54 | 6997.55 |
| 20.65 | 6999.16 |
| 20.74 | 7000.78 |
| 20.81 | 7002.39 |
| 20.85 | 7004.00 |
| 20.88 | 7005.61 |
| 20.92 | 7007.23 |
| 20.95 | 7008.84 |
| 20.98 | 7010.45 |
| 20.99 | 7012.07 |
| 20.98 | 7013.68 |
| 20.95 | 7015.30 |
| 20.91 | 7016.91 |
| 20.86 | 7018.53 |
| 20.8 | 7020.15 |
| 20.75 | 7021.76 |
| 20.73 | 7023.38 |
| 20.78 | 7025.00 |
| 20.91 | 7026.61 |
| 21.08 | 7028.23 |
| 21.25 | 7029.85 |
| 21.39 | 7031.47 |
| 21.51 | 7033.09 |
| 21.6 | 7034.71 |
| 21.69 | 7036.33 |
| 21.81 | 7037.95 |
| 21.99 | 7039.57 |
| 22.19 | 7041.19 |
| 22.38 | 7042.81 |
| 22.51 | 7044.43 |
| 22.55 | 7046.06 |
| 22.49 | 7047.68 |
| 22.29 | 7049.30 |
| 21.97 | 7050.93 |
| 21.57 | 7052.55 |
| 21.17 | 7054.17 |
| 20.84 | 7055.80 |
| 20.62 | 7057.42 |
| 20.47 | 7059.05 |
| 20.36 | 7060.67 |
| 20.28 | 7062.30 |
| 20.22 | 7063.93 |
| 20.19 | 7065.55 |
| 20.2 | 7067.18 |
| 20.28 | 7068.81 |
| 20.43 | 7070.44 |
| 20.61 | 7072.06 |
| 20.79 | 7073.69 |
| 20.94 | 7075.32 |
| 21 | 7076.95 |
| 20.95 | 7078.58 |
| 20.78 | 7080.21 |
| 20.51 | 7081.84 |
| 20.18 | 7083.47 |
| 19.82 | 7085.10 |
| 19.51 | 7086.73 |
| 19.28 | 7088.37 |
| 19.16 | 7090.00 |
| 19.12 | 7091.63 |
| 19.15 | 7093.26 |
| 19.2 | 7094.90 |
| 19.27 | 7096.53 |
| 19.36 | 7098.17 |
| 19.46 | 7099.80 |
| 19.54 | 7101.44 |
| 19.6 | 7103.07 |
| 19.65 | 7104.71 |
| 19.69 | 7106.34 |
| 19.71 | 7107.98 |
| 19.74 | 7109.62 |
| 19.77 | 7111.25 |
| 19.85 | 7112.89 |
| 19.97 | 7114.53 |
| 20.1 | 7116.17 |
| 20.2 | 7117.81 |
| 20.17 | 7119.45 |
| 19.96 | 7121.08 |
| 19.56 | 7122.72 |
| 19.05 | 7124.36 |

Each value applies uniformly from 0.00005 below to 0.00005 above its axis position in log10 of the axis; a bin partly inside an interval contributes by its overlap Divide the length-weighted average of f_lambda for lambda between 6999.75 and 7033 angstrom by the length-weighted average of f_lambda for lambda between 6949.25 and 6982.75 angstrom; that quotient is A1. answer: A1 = 1.03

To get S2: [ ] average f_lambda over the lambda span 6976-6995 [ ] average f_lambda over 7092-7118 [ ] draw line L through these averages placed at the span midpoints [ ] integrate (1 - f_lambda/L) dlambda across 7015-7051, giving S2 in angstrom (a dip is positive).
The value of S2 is -2.82 angstrom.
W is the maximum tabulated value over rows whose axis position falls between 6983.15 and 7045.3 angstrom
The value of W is 22.51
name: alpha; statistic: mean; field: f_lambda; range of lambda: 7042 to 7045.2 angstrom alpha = 22.5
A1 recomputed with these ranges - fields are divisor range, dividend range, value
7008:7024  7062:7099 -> 0.96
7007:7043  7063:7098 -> 0.95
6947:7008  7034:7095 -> 1.02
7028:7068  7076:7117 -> 0.92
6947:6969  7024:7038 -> 1.04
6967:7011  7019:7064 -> 1.05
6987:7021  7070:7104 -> 0.96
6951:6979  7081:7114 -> 0.96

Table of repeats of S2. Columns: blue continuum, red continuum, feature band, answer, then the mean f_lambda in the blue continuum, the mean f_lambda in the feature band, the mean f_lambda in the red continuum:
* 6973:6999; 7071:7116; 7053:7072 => -0.5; 20.3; 20.5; 19.9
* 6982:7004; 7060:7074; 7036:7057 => -1.6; 20.5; 21.9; 20.4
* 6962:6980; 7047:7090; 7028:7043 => -0.8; 20.3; 21.7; 20.6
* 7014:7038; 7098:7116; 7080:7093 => 0.2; 21.1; 19.7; 19.7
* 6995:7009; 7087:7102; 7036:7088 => -3.2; 20.7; 21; 19.3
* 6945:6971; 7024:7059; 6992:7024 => 0.6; 20.4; 20.8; 21.6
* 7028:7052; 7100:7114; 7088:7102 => 0.6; 21.9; 19.3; 19.7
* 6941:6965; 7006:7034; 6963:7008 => 0.5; 20.4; 20.4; 21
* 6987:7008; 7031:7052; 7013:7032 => 0.4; 20.6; 20.9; 22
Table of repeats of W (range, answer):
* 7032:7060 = 22.55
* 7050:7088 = 21.97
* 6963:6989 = 20.55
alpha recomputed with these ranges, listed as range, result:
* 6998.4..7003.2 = 20.7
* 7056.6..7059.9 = 20.6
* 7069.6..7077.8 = 20.8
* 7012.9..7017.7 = 20.9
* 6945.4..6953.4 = 20.4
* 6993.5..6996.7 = 20.4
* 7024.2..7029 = 20.9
